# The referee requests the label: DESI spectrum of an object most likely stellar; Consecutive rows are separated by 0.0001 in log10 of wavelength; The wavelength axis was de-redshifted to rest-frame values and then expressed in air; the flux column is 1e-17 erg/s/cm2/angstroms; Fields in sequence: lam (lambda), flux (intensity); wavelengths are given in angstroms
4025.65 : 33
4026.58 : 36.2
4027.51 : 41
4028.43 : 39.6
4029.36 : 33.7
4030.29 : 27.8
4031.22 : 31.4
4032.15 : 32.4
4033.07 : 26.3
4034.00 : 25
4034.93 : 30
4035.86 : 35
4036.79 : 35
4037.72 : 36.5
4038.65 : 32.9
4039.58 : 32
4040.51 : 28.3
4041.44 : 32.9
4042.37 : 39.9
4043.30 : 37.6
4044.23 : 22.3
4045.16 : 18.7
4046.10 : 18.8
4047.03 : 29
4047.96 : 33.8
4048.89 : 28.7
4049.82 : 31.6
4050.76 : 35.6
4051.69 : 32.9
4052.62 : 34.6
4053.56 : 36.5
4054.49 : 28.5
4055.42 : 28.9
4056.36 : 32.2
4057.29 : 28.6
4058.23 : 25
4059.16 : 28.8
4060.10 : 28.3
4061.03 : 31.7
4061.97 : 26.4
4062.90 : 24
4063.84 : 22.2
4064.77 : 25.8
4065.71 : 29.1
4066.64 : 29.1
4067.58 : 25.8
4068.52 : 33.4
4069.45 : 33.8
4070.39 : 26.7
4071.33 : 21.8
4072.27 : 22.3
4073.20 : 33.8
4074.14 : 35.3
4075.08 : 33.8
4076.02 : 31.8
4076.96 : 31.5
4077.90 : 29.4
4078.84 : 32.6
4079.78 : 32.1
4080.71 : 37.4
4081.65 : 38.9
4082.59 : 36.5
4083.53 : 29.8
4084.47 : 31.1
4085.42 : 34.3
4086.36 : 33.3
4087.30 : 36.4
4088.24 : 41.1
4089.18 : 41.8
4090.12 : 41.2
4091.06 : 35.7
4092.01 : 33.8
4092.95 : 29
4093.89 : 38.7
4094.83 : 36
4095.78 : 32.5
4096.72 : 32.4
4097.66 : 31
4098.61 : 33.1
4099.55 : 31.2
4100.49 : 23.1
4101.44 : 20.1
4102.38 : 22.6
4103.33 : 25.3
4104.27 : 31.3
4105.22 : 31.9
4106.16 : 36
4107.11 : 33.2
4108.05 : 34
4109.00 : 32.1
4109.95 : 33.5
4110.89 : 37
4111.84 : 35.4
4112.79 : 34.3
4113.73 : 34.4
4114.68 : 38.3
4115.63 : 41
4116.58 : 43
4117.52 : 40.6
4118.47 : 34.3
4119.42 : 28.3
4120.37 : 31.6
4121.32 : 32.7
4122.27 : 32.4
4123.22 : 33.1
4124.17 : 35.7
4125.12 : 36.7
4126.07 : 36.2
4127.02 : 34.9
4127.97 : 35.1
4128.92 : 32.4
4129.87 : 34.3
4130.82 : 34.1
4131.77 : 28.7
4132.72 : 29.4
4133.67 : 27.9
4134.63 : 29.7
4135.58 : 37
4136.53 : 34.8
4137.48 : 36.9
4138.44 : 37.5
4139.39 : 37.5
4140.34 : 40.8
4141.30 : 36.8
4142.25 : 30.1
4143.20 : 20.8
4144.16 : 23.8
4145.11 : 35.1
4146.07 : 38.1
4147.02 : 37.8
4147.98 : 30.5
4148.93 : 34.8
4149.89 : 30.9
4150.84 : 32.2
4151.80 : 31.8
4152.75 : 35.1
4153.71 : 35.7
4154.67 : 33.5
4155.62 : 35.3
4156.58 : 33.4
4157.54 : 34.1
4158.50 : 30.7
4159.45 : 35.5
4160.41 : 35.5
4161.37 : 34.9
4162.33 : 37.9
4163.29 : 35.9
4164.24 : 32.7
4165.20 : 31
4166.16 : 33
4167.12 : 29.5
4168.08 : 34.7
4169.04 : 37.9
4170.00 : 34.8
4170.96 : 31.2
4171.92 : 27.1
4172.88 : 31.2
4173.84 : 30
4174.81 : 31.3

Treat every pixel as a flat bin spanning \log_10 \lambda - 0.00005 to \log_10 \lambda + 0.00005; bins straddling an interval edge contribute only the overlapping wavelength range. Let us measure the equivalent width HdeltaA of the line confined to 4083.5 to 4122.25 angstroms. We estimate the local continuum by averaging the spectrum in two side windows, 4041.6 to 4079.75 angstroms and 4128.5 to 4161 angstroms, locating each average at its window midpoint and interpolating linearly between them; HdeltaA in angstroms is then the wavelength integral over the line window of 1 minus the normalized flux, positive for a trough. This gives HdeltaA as -2.7 angstroms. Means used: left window 29.6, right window 33.3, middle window 33.6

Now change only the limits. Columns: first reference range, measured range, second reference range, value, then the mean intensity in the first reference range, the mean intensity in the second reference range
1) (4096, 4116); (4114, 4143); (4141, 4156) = -2.1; 31.9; 32.6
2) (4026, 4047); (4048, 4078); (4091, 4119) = 2.3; 31.5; 33.1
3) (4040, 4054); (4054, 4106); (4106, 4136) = 2.1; 30.7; 34.3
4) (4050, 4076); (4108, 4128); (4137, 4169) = -1.9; 29.5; 33.8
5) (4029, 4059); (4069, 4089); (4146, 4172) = -0.7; 30.7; 33.8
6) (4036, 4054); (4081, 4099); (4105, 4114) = -0.9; 31.5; 34.3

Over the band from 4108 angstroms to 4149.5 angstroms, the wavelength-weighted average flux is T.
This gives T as 34.2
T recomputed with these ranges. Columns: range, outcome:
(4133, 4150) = 33.4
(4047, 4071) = 29.6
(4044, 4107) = 30.8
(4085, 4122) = 33.7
